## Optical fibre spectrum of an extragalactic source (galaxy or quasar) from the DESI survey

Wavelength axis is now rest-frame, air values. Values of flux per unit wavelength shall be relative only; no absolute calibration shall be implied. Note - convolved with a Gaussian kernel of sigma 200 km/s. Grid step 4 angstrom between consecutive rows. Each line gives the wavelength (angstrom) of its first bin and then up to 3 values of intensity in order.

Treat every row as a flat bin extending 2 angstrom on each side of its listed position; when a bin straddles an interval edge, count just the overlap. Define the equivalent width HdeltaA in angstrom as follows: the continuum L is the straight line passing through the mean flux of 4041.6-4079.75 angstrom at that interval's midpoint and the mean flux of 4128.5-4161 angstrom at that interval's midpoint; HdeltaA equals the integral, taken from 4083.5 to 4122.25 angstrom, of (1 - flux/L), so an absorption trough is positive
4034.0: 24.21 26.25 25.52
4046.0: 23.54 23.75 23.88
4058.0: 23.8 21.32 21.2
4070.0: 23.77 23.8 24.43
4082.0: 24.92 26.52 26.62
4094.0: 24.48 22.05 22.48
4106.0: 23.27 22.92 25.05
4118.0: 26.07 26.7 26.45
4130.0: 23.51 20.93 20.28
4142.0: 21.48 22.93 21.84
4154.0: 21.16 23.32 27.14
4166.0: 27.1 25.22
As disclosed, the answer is -3.1 angstrom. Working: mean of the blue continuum 23.4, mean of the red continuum 22.1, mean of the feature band 24.5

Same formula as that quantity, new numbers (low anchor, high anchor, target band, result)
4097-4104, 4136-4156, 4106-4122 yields -1.95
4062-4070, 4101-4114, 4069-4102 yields -2.87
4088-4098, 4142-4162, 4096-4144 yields 0.88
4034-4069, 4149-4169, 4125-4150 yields 1.84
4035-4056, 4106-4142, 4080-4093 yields -0.93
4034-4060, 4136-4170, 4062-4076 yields 0.87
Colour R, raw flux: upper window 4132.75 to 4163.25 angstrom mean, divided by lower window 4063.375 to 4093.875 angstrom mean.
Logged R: 0.91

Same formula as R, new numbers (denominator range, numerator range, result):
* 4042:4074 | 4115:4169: 1.02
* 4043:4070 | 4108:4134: 1.07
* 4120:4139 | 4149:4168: 1.02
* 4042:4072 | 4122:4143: 0.99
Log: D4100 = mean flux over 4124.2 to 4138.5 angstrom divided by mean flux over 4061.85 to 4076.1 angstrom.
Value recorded 1.01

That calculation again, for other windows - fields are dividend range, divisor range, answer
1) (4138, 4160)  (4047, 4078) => 0.95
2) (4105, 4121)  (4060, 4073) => 1.10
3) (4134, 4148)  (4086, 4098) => 0.85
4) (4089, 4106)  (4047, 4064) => 1.02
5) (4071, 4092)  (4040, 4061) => 1.05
